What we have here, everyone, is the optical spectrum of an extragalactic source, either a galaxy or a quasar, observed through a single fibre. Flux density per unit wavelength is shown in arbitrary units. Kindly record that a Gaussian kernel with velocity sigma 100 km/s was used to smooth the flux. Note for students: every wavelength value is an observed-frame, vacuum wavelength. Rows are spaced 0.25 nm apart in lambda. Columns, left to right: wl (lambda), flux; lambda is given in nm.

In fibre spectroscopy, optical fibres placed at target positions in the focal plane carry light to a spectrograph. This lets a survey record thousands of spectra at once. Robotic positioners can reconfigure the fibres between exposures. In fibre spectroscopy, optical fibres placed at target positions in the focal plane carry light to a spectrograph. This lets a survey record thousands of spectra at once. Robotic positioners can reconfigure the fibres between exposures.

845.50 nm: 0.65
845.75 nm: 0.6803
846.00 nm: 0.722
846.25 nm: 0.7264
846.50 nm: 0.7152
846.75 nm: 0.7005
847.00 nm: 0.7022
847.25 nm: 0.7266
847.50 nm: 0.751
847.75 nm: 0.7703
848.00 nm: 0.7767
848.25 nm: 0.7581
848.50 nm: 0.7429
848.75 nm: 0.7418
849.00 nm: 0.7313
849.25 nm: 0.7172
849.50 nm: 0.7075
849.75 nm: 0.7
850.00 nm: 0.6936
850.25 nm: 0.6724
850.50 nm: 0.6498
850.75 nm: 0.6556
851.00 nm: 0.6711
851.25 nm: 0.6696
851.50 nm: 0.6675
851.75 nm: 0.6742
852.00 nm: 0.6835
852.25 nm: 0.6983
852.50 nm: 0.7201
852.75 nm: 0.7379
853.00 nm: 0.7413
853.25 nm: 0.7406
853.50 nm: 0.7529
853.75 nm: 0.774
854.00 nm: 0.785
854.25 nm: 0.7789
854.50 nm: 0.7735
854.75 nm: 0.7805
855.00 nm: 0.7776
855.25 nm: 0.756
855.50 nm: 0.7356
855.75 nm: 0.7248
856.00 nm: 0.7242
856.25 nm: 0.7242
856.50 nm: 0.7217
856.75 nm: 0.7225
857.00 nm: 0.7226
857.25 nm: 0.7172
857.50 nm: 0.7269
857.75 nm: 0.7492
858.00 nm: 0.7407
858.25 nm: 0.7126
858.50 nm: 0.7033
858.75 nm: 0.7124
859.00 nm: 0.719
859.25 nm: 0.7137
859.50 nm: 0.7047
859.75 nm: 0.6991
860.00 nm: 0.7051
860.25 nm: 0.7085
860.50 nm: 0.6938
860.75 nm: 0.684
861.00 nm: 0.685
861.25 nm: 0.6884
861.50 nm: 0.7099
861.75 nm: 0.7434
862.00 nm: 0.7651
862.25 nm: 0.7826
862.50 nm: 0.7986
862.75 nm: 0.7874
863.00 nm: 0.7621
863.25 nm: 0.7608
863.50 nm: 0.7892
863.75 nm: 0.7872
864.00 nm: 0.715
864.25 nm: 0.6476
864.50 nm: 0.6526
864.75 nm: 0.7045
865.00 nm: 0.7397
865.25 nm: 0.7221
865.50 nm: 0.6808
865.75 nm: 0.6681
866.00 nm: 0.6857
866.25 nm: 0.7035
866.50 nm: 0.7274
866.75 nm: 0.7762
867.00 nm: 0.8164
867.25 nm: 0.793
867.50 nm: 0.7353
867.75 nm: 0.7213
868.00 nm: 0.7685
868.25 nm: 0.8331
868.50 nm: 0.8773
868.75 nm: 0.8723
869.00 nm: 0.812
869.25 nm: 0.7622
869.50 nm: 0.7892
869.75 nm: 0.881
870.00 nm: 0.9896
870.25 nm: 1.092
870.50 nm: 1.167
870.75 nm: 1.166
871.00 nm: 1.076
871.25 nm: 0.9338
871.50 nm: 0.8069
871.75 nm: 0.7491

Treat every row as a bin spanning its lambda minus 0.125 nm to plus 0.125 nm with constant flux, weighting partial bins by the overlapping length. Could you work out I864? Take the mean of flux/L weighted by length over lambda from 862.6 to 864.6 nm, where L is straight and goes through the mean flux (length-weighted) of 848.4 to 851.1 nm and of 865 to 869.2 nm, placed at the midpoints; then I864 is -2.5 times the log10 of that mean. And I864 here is 0.01 mag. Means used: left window 0.698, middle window 0.74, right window 0.761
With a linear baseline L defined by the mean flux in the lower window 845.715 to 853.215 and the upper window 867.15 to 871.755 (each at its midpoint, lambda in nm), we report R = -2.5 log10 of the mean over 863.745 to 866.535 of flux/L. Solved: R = 0.214 mag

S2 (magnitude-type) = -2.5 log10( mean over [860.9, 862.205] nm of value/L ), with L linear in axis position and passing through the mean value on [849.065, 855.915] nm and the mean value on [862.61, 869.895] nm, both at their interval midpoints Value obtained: 0.03 mag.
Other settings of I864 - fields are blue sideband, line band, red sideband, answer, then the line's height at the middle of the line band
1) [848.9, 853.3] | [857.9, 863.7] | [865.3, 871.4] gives 0.072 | 0.78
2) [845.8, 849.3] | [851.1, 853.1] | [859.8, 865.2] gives 0.052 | 0.732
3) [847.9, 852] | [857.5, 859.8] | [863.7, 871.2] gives 0.057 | 0.757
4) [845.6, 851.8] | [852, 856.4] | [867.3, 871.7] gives 0.017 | 0.758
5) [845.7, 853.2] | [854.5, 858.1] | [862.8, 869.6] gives -0.016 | 0.728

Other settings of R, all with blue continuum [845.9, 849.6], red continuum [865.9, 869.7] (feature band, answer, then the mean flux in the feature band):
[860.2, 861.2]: 0.11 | 0.691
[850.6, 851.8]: 0.11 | 0.667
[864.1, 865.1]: 0.13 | 0.685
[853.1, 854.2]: -0.02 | 0.764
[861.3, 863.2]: 0.01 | 0.761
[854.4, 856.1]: 0.00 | 0.753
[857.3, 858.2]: 0.03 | 0.735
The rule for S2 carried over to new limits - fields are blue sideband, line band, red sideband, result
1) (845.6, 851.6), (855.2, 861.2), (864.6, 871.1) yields 0.08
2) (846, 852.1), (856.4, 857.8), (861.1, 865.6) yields 0.00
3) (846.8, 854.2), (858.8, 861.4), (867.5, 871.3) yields 0.16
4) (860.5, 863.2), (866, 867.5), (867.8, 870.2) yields 0.08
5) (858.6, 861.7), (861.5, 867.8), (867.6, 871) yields 0.09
